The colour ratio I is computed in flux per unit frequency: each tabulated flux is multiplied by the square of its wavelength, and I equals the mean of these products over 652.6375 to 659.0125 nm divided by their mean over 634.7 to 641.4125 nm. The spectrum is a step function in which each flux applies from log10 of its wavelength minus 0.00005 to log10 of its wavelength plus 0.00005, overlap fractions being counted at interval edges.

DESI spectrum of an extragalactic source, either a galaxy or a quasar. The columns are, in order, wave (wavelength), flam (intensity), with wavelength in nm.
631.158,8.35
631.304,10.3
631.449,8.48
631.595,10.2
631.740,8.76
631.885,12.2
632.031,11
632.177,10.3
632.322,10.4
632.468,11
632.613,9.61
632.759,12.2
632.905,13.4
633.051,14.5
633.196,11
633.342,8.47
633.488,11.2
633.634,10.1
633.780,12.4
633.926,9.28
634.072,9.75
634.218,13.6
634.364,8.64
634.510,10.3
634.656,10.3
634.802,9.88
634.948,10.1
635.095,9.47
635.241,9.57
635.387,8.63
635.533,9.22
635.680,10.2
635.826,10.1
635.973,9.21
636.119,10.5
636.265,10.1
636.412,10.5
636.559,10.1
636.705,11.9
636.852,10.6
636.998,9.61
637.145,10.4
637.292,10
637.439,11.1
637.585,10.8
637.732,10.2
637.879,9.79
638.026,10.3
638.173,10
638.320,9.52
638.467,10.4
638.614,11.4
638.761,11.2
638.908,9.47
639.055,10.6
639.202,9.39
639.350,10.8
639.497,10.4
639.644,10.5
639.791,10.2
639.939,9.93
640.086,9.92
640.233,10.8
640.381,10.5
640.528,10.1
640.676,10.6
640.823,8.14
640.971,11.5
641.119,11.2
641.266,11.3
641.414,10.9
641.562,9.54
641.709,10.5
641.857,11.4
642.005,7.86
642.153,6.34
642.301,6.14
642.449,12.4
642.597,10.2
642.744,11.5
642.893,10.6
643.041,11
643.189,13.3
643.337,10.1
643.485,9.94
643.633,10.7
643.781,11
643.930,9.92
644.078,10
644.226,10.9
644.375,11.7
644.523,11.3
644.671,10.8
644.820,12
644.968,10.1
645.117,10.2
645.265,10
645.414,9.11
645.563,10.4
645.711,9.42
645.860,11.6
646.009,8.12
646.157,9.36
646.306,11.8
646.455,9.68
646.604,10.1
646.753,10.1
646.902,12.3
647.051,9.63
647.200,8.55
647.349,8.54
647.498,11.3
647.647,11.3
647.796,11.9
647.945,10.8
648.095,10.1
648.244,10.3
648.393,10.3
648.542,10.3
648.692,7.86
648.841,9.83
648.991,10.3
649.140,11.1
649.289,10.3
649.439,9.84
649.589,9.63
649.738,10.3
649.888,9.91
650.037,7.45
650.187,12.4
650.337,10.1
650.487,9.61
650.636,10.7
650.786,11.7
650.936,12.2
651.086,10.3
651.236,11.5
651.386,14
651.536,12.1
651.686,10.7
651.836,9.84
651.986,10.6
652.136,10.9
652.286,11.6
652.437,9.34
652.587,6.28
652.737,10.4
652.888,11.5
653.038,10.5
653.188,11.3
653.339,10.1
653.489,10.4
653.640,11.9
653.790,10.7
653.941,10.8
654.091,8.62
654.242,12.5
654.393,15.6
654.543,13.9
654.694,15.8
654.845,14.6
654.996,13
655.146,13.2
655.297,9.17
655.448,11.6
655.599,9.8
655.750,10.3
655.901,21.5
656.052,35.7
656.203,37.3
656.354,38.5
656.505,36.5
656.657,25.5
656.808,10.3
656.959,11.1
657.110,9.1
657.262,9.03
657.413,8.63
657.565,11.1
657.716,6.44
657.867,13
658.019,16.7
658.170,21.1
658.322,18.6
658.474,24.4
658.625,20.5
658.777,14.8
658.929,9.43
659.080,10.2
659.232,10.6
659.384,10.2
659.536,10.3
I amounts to 1.58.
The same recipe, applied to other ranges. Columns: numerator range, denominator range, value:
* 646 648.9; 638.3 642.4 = 1.03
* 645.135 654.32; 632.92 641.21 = 1.04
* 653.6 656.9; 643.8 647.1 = 1.75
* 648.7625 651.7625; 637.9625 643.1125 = 1.08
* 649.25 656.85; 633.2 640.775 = 1.40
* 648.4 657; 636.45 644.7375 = 1.32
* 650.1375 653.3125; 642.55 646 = 1.04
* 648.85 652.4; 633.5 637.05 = 1.10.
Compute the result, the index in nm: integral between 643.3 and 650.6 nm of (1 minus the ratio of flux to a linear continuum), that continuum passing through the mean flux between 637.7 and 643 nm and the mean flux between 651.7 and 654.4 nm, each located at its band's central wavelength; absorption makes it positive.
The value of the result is 0.09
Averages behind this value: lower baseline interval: 10.2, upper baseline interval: 10.6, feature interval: 10.3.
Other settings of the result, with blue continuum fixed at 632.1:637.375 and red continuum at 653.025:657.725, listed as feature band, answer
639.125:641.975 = 0.35 nm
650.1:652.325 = 0.49 nm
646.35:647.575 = 0.30 nm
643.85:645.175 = 0.21 nm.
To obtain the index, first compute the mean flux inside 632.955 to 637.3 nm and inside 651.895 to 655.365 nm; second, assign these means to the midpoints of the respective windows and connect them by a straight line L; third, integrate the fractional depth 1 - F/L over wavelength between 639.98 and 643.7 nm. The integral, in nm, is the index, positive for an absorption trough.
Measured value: 0.166 nm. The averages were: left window 10.3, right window 11.4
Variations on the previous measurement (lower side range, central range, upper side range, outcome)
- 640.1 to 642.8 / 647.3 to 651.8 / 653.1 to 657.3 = 1.00 nm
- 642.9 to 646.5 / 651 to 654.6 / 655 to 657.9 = 0.97 nm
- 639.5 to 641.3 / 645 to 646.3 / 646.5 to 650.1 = 0.04 nm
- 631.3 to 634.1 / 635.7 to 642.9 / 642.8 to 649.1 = 0.25 nm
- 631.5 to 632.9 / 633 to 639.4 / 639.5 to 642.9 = 0.08 nm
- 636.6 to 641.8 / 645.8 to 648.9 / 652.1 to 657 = 0.66 nm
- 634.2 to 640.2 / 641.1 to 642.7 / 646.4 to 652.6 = 0.08 nm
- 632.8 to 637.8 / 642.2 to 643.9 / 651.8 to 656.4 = 0.20 nm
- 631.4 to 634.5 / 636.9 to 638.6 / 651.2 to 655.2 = 0.11 nm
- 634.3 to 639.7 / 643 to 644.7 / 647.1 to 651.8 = -0.09 nm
